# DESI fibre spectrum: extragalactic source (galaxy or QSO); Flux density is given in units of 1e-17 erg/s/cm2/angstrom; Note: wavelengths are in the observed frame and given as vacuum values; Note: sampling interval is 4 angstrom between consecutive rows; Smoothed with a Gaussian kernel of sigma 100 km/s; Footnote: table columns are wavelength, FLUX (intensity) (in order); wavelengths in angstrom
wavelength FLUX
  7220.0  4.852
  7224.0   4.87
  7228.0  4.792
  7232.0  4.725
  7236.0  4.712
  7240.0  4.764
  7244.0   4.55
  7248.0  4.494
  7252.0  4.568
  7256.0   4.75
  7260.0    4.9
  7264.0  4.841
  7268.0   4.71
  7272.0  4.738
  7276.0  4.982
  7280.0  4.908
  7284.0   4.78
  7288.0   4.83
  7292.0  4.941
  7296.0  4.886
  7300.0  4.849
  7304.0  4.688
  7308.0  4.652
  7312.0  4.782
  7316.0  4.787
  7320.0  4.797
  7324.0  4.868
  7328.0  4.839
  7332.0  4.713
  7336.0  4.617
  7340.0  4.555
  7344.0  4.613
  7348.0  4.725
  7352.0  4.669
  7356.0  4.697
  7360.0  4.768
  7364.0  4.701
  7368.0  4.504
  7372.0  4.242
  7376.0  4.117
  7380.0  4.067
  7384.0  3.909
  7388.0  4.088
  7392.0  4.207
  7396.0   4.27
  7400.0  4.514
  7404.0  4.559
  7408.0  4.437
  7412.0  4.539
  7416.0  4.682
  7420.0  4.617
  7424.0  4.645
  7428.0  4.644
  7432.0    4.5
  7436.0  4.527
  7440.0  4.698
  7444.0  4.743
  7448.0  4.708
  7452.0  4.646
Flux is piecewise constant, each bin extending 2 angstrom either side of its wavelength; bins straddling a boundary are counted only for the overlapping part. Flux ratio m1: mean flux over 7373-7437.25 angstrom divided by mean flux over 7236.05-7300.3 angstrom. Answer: 0.92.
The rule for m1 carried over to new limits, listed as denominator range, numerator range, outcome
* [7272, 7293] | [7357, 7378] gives 0.92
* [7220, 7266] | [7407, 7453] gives 0.98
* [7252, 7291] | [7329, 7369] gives 0.97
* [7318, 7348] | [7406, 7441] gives 0.97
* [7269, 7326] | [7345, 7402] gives 0.91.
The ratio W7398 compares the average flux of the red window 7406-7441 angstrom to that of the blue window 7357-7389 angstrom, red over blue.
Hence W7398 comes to 1.1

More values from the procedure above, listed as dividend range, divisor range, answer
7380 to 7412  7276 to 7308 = 0.89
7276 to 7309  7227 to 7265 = 1.03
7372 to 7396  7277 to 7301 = 0.84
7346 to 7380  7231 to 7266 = 0.96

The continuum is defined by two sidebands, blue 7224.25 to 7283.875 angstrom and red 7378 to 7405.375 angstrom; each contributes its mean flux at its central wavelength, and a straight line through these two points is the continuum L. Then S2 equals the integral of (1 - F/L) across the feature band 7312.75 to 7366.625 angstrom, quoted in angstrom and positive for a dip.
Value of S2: -3.6 angstrom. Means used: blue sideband 4.75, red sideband 4.22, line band 4.72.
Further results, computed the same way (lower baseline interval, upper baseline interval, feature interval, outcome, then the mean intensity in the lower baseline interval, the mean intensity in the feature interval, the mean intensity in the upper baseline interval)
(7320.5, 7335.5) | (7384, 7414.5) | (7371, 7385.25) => 1.26 angstrom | 4.79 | 4.08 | 4.35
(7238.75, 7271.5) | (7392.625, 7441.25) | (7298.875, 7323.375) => -0.63 angstrom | 4.7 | 4.76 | 4.54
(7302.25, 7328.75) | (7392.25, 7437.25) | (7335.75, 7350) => 0.23 angstrom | 4.77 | 4.63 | 4.53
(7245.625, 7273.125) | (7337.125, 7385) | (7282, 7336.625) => -2.32 angstrom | 4.71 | 4.79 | 4.48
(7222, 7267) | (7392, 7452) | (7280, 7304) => -0.85 angstrom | 4.72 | 4.85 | 4.57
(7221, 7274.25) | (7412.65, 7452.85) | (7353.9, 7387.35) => 2.17 angstrom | 4.73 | 4.36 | 4.64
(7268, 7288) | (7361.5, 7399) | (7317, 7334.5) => -0.91 angstrom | 4.84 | 4.8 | 4.25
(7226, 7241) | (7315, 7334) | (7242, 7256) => 0.56 angstrom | 4.75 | 4.57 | 4.8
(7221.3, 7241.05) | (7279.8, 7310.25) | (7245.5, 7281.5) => 0.25 angstrom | 4.78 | 4.76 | 4.81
